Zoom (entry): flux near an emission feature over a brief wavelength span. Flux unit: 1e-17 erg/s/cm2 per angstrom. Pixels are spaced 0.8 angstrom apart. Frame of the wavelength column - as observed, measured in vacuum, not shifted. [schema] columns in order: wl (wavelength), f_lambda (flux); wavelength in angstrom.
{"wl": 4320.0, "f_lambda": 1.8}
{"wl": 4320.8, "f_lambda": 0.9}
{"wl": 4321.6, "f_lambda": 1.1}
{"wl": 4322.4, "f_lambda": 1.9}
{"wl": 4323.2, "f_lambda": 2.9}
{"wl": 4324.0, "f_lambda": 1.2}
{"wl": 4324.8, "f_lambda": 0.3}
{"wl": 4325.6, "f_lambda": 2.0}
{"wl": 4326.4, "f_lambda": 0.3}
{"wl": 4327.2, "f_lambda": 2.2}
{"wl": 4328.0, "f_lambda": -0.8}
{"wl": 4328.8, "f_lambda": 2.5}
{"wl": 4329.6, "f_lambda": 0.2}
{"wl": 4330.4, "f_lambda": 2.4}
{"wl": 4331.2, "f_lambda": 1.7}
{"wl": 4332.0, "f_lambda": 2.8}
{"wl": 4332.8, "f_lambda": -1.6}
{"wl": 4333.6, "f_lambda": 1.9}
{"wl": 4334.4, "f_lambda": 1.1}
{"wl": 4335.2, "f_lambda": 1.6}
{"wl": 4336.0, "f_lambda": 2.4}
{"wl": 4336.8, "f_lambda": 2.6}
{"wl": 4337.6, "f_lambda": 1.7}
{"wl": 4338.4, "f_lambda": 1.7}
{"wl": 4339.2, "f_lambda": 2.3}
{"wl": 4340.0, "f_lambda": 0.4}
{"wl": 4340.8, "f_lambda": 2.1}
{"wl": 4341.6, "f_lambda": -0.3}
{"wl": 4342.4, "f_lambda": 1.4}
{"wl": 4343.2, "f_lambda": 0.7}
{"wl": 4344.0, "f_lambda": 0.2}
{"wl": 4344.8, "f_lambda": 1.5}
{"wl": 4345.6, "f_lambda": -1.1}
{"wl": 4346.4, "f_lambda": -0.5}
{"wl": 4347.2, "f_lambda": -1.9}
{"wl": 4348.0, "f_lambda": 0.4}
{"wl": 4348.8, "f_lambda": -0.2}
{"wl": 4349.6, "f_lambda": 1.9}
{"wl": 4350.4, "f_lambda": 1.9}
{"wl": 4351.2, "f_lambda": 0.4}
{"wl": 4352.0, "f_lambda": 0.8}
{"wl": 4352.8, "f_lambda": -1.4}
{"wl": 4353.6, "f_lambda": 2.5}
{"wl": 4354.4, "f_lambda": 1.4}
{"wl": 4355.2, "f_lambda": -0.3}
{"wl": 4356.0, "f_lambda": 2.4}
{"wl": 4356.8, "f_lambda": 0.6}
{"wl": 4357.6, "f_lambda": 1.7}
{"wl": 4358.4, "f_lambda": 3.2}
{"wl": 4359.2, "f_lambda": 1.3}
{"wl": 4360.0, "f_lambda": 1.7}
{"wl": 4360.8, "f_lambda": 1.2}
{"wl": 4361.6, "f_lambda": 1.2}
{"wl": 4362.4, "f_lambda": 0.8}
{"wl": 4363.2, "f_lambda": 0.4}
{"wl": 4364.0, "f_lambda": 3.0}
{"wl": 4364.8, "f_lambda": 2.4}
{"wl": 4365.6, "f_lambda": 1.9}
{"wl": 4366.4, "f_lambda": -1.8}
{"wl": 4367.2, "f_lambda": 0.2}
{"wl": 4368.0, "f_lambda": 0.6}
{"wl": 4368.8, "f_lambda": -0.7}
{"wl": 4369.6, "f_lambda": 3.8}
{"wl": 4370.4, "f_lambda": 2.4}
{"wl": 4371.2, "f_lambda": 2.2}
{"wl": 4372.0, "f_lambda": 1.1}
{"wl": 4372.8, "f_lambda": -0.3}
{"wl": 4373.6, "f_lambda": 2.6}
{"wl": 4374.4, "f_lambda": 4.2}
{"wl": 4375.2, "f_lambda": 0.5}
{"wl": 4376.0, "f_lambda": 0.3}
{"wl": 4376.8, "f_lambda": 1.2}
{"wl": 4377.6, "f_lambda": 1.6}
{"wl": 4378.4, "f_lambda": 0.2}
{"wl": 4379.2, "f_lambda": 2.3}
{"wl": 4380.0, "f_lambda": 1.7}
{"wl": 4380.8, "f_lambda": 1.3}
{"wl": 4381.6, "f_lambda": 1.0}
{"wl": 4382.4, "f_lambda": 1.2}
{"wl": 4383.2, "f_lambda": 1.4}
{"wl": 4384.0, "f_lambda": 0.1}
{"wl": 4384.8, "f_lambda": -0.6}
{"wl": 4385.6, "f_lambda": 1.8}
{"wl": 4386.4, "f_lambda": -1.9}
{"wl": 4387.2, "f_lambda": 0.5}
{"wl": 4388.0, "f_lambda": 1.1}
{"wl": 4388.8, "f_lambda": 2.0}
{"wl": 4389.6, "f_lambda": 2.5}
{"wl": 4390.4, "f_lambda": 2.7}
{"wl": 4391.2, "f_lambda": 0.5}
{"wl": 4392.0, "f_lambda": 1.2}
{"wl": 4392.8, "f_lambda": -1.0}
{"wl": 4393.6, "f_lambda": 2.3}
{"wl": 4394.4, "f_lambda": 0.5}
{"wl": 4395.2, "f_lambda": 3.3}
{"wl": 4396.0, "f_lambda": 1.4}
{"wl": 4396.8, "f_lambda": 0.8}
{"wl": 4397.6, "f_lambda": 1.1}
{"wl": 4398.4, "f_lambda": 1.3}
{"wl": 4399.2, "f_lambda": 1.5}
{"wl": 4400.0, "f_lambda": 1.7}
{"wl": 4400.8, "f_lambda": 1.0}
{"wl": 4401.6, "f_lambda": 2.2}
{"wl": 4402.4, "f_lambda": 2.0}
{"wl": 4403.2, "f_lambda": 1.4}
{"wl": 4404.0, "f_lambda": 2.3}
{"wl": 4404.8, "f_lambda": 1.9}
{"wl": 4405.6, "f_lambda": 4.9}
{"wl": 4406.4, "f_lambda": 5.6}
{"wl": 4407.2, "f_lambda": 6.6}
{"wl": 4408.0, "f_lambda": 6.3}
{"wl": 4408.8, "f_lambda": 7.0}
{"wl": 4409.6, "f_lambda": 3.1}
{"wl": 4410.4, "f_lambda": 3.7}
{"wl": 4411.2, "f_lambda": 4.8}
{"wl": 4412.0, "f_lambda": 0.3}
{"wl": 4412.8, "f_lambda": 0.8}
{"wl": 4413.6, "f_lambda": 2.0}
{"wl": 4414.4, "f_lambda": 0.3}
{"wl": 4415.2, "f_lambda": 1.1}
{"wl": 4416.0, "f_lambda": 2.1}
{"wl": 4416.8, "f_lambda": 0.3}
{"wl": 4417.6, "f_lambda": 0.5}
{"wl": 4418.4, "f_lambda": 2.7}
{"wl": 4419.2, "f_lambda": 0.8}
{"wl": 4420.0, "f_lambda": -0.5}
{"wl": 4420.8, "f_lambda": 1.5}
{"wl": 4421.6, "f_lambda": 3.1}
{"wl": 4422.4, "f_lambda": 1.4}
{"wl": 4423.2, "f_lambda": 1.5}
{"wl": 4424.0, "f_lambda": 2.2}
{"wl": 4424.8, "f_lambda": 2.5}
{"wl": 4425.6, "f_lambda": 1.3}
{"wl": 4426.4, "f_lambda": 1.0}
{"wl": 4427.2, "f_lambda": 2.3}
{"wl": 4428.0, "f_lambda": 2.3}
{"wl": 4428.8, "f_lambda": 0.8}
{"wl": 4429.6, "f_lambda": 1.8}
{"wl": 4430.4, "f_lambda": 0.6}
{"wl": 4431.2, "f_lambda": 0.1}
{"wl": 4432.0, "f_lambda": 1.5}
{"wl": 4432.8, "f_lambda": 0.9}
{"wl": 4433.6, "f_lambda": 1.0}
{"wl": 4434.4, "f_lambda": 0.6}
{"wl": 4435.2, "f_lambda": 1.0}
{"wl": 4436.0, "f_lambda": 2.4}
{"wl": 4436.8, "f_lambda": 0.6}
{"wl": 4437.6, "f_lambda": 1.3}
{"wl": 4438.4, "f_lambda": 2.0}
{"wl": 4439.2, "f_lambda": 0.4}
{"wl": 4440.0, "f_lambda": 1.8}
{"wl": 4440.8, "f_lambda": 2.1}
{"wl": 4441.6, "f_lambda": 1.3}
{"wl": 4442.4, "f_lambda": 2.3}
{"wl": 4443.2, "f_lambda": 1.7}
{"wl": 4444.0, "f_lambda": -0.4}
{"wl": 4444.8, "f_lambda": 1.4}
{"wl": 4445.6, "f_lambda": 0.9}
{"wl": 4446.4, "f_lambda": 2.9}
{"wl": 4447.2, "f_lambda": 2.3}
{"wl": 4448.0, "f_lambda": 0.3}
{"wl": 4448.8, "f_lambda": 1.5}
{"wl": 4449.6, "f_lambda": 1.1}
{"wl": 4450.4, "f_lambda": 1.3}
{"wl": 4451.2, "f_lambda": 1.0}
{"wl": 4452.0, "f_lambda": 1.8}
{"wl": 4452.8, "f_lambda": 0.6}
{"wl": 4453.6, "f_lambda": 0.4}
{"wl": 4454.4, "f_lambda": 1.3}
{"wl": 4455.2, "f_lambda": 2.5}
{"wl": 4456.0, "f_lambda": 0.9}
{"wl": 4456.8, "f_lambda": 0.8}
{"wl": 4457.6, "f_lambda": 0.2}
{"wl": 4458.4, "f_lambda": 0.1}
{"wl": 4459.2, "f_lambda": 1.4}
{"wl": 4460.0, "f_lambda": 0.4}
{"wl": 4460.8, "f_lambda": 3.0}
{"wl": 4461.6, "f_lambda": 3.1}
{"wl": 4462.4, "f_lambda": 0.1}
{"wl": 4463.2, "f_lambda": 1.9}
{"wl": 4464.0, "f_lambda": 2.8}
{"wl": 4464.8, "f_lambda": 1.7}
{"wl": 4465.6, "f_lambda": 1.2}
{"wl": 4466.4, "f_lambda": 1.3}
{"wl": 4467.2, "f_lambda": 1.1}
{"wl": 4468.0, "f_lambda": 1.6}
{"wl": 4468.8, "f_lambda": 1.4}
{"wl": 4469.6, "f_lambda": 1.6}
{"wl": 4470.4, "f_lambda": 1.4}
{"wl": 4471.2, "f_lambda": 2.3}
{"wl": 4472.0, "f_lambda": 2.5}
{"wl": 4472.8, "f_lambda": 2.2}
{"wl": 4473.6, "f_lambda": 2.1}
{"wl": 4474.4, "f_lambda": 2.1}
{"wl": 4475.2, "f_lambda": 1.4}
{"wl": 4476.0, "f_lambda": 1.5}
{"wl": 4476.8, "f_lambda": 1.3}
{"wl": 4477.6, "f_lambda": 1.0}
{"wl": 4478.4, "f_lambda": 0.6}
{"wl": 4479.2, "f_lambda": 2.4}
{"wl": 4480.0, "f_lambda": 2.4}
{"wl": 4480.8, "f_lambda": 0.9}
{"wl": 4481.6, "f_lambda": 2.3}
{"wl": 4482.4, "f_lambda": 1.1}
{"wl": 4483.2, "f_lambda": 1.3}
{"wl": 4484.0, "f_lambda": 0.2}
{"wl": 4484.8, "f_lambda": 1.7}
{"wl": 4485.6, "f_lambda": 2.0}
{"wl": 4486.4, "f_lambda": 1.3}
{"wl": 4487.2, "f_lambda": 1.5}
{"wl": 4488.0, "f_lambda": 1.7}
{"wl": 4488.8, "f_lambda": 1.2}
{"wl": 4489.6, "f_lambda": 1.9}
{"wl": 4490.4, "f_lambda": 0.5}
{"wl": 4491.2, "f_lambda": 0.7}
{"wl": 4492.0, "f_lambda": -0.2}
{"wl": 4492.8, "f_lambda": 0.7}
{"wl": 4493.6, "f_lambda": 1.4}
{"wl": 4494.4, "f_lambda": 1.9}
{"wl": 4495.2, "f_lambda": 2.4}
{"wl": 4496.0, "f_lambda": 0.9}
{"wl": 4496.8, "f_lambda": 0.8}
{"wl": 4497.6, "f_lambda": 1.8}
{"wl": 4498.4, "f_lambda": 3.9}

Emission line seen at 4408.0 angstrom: [O II]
